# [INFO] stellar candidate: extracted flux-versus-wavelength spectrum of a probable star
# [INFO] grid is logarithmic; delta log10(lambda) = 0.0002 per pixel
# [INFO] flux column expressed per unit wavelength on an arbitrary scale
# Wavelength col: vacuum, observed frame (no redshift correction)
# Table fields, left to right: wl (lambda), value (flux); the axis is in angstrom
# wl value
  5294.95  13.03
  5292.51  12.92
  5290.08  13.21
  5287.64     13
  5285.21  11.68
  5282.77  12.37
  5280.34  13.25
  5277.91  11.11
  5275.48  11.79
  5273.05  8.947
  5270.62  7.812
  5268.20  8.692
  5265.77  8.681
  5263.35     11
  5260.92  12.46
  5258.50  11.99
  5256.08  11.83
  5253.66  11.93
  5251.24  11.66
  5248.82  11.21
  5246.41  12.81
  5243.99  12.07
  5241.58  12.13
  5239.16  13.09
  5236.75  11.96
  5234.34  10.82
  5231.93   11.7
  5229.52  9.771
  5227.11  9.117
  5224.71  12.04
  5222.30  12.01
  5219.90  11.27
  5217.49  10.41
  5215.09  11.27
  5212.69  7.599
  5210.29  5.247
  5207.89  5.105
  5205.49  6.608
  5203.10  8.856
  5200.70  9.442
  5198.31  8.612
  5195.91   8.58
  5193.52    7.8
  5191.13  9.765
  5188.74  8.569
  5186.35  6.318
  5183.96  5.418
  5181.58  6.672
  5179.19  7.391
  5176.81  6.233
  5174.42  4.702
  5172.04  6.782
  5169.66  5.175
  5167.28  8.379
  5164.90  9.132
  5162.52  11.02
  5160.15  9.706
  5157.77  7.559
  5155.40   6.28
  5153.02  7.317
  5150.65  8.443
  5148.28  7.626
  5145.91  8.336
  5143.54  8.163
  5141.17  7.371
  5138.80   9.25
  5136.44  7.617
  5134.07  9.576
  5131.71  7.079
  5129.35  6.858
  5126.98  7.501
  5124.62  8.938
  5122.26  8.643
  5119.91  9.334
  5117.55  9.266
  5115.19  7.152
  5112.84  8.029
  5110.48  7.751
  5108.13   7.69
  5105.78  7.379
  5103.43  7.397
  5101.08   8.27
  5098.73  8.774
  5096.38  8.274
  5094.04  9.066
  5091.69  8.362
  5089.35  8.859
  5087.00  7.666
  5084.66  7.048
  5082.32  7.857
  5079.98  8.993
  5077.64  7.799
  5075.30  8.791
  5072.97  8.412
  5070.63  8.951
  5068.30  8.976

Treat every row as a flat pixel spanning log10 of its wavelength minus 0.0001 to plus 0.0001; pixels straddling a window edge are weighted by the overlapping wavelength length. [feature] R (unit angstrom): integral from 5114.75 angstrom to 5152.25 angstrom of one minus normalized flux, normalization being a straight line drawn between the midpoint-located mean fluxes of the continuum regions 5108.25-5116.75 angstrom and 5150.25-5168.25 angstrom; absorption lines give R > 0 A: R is -0.71 angstrom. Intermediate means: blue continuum 7.72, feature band 8.21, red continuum 8.48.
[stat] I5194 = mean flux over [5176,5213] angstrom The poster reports 7.4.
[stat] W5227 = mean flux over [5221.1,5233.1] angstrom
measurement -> 10.9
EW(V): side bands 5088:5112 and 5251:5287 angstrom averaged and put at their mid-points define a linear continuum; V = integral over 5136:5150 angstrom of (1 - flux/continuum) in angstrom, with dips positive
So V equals 1.26 angstrom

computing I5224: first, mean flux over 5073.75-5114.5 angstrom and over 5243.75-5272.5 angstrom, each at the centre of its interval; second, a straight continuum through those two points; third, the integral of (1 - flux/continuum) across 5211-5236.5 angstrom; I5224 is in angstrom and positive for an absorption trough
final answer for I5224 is -0.5 angstrom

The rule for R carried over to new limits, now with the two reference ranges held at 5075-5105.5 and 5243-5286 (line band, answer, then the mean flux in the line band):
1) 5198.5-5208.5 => 2.3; 7.76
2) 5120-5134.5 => 1.2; 8.12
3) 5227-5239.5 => -0.5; 11.1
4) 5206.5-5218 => 2.8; 7.76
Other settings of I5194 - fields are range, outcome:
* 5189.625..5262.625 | 10.3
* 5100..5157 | 7.97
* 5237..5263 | 12.1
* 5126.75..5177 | 7.76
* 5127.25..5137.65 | 7.76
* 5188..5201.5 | 8.78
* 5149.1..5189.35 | 7.34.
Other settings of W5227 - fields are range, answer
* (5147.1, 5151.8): 8.03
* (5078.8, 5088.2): 7.89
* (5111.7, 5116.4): 7.6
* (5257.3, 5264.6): 11.8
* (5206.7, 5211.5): 5.18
